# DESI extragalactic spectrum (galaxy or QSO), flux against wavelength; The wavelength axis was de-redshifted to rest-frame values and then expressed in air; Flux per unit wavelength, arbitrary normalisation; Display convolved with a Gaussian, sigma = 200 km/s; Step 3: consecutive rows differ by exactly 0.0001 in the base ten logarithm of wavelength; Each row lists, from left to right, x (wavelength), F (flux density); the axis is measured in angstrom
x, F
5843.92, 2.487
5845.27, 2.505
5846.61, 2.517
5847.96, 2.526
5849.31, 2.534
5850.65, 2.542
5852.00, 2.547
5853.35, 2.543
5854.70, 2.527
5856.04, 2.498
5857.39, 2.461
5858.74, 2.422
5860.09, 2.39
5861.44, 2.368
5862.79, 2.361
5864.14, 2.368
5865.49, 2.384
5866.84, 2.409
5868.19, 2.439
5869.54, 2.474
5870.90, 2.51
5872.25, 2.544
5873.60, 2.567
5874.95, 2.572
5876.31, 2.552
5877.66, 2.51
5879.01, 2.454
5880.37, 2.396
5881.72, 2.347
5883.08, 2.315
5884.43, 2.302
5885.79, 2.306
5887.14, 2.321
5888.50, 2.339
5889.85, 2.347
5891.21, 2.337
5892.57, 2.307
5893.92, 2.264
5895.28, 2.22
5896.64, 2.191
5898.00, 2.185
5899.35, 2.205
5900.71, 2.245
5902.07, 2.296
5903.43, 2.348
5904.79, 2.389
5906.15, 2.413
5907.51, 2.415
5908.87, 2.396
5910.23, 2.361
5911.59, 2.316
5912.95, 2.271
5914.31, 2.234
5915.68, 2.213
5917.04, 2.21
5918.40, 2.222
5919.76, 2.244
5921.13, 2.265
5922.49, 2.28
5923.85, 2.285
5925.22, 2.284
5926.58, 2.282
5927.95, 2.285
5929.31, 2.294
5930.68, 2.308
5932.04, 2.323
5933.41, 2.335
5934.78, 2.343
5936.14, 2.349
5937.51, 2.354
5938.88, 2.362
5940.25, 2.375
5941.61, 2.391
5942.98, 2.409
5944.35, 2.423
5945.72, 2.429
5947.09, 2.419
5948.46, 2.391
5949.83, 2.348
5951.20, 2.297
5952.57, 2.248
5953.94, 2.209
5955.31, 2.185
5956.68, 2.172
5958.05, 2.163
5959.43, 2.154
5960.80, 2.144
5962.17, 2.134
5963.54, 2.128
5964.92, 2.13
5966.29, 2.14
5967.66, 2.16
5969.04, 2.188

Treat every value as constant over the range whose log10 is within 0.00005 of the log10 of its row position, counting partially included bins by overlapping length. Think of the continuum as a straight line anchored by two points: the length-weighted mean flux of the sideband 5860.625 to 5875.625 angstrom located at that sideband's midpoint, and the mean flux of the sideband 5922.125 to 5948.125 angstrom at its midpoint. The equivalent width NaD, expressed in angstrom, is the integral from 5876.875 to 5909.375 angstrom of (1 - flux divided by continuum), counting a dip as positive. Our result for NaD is 1.2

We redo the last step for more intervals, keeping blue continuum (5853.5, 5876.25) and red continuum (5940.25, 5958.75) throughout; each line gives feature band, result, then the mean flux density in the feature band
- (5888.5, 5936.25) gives 1.73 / 2.29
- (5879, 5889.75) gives 0.38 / 2.34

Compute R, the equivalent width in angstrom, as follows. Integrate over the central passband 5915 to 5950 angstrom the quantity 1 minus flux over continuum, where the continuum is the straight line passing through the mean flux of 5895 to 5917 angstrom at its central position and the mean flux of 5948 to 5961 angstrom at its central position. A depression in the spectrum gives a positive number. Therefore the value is -1.01 angstrom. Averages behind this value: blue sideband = 2.29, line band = 2.32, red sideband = 2.23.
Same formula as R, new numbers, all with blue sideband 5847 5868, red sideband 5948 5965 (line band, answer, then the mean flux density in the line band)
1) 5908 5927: 0.2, 2.28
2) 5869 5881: -0.5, 2.51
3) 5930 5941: -0.4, 2.34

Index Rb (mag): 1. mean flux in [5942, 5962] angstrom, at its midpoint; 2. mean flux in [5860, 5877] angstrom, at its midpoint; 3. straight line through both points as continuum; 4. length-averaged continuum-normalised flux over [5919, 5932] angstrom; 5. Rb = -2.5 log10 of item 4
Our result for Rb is 0.03 mag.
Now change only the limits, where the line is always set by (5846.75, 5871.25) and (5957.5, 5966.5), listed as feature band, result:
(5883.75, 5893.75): 0.022 mag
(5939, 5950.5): -0.096 mag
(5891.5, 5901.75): 0.050 mag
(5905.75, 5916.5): -0.011 mag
